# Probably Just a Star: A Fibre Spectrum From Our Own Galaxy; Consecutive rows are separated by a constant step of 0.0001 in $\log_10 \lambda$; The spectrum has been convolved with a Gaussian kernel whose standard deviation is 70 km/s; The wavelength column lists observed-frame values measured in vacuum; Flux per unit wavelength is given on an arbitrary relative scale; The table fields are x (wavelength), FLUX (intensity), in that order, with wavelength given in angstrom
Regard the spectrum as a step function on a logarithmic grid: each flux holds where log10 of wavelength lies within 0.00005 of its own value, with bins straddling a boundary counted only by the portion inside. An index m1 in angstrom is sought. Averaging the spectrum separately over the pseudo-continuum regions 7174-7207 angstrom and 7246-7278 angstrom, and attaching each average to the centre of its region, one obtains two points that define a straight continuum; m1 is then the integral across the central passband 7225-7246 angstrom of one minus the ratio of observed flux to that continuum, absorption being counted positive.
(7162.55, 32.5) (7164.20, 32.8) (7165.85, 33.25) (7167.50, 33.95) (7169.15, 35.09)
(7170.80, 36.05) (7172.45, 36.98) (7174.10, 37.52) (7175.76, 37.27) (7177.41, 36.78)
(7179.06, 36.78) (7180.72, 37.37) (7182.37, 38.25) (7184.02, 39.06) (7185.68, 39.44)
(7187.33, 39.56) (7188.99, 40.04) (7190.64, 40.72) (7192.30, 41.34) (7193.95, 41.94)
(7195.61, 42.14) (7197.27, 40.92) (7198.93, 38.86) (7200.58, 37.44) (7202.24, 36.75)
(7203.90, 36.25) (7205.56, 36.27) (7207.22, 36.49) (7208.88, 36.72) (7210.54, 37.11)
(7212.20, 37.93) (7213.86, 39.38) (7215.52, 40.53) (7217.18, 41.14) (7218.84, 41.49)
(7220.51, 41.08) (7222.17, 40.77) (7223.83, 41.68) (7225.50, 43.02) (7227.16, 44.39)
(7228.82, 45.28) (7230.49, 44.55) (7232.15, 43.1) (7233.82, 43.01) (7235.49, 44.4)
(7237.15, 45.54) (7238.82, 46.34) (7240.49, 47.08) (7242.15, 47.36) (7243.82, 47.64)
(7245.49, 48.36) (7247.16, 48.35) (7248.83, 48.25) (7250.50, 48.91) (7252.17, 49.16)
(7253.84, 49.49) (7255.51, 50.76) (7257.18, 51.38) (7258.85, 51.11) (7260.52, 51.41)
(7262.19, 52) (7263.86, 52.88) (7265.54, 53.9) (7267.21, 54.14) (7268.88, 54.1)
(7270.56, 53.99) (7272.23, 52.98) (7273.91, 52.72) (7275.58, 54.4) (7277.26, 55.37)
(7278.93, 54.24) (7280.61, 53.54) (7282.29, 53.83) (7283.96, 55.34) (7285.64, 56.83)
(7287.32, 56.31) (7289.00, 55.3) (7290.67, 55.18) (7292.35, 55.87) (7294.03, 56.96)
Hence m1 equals 0.7 angstrom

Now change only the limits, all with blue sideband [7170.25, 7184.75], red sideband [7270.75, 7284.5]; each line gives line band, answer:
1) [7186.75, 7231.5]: 2.5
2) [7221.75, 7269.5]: 0.8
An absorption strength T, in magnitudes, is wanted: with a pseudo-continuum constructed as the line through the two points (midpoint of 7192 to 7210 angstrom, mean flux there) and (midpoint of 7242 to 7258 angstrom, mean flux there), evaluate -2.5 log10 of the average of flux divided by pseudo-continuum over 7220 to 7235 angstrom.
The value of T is 0.03 mag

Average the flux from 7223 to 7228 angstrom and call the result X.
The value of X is 43.1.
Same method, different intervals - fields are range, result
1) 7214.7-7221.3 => 41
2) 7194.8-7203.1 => 39.2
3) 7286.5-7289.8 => 55.8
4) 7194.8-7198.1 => 41.5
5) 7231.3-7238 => 44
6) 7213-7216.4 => 40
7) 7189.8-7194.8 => 41.4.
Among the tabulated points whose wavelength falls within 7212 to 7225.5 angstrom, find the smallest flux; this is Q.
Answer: 37.93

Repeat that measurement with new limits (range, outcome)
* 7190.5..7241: 36.25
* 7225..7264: 43.01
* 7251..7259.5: 49.16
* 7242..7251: 47.36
